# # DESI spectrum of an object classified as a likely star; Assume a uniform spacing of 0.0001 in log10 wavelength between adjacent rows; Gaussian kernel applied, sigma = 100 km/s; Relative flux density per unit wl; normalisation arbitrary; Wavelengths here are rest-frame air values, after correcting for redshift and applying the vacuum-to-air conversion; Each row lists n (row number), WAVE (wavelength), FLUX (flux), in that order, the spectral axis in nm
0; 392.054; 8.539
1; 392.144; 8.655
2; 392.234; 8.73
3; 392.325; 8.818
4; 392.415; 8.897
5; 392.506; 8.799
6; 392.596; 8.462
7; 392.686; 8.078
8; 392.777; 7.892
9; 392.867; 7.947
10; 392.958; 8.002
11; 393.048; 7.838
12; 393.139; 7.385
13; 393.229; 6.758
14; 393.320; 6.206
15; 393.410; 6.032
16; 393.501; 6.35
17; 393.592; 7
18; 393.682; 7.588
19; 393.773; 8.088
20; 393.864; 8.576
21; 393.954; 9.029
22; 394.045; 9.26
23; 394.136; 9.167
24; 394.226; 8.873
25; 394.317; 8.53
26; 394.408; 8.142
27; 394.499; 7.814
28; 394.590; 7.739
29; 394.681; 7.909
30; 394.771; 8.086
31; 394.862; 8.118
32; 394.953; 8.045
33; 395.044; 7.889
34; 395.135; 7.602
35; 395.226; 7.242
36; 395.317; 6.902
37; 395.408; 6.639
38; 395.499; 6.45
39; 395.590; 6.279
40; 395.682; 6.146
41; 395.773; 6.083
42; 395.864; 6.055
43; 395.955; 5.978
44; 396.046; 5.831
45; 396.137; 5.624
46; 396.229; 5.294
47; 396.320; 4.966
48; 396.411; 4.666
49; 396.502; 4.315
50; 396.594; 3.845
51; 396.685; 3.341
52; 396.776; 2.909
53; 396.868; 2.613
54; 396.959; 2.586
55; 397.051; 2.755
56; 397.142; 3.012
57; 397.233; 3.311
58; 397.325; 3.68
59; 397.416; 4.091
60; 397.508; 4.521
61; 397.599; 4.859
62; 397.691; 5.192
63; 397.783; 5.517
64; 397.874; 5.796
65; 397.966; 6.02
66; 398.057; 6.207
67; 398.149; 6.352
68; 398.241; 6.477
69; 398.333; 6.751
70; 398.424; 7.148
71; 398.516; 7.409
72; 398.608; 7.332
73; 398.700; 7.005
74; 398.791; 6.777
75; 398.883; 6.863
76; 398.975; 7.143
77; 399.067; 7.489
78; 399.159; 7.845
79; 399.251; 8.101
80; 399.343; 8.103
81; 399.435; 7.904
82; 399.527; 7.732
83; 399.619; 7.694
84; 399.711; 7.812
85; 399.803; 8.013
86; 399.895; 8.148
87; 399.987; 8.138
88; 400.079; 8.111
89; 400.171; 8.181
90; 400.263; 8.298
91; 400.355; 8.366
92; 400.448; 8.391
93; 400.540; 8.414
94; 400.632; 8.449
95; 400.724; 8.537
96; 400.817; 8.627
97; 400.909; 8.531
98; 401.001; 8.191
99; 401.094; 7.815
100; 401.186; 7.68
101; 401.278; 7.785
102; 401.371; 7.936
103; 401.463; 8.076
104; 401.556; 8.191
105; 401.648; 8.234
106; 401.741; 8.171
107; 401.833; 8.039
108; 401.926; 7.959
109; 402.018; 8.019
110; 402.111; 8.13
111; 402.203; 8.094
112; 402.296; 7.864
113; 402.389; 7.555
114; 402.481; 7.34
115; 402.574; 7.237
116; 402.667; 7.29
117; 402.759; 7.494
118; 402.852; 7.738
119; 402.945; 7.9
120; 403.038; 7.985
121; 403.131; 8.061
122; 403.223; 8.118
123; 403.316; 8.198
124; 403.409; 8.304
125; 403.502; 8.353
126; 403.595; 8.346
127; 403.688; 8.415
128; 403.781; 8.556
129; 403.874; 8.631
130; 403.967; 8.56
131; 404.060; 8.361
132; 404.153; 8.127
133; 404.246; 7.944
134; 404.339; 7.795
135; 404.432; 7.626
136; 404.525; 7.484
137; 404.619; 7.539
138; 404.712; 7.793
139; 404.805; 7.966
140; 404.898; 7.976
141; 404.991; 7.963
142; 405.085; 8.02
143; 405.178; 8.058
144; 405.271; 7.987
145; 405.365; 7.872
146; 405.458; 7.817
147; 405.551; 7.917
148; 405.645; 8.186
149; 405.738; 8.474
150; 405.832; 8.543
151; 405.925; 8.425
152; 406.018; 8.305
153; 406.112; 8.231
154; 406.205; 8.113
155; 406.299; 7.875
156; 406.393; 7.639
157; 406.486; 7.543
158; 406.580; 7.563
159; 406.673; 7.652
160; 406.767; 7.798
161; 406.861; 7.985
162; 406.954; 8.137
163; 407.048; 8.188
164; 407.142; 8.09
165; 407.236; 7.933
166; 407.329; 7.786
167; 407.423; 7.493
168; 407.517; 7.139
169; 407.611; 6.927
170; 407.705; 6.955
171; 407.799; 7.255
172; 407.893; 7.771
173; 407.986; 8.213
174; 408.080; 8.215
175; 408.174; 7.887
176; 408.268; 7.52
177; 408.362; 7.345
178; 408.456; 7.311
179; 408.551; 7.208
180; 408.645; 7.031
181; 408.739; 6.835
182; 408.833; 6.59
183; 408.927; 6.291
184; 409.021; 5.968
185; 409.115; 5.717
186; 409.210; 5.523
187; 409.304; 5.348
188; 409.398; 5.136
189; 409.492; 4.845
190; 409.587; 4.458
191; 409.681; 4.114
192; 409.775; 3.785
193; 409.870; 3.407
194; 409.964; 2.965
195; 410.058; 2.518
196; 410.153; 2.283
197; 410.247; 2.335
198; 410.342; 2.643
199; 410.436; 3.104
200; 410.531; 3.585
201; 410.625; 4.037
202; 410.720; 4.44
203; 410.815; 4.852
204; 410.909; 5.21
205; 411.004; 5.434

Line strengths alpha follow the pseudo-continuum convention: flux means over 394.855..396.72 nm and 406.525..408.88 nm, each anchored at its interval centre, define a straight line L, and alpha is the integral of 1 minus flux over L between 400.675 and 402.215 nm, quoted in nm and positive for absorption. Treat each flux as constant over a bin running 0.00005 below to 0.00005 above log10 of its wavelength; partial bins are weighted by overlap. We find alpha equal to -0.31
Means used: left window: 6.03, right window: 7.55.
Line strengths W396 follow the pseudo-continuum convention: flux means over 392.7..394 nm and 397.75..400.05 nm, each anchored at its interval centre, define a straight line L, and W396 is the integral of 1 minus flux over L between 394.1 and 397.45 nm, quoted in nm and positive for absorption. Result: 0.67 nm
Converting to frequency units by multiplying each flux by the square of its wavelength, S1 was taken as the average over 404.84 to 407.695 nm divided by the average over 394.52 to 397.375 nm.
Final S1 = 1.5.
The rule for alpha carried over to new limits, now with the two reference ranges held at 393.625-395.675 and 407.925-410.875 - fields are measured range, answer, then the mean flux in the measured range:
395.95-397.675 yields 0.78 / 4.09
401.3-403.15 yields -0.38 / 7.86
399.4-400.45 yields -0.17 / 8.05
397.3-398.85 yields 0.27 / 5.99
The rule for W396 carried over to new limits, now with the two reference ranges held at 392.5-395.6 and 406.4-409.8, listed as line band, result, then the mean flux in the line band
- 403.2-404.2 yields -0.167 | 8.36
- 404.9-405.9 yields -0.145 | 8.09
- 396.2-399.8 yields 0.854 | 5.71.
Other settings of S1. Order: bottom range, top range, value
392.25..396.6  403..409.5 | 1.12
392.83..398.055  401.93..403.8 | 1.32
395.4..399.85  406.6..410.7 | 1.09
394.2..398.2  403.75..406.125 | 1.47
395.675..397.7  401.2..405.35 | 1.89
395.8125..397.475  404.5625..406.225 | 2.02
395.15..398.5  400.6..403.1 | 1.57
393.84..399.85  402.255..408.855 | 1.28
